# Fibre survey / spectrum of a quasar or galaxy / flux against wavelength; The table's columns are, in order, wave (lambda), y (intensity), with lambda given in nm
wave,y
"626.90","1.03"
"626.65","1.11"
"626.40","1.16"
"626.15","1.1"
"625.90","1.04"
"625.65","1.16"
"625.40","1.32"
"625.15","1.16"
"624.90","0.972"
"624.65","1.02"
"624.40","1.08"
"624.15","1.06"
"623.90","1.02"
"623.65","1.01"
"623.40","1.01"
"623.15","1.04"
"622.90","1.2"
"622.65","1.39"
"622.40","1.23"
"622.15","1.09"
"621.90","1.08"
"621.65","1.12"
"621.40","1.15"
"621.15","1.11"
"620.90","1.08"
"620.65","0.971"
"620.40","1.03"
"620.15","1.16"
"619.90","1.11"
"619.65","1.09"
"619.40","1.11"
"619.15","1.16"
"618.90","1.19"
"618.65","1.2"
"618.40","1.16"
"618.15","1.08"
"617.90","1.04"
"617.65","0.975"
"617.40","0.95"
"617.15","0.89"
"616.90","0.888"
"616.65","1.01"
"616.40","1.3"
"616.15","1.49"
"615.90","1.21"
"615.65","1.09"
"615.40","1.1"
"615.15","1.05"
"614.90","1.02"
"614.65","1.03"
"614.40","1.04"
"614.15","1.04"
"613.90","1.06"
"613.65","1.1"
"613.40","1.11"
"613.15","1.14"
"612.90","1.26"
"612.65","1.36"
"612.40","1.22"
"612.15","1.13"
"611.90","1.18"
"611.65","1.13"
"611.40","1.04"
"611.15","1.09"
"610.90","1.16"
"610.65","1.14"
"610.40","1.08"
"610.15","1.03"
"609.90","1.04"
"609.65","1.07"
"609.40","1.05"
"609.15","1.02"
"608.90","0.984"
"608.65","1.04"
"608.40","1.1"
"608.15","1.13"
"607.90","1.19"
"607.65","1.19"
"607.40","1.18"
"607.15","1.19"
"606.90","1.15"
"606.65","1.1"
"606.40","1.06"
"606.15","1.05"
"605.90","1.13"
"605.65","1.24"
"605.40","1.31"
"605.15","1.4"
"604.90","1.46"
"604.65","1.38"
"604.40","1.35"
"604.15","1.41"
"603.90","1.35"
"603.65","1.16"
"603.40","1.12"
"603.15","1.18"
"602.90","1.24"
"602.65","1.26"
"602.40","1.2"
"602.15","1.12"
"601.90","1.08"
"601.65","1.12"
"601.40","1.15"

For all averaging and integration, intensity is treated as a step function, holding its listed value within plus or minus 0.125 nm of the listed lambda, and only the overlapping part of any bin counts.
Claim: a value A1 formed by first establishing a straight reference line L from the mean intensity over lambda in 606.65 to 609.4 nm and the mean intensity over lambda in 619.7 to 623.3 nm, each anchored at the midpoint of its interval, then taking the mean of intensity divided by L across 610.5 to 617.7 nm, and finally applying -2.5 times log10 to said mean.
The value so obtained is 0.01 mag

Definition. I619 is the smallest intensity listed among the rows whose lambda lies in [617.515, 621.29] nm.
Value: 0.971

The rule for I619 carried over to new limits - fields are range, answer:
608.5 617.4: 0.888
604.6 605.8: 1.24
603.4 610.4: 0.984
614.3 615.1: 1.02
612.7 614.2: 1.04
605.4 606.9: 1.05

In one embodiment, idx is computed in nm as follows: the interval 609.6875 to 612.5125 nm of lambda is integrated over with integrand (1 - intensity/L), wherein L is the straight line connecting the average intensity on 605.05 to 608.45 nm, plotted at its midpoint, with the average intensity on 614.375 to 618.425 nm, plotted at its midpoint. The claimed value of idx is 0.046 nm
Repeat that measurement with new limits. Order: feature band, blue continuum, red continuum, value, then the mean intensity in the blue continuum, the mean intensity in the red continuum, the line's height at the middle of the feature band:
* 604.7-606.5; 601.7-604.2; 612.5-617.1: -0.088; 1.2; 1.12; 1.19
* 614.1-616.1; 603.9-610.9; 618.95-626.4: 0.085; 1.17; 1.11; 1.14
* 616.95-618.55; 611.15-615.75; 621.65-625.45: 0.144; 1.12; 1.11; 1.11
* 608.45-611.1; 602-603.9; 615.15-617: 0.244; 1.19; 1.15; 1.17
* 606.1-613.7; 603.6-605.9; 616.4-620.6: 0.694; 1.33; 1.07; 1.24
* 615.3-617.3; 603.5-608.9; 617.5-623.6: 0.040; 1.21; 1.11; 1.14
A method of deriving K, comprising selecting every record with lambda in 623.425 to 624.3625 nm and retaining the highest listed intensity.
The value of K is 1.06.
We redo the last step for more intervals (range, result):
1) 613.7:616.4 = 1.49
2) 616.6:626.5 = 1.39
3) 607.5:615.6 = 1.36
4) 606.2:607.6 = 1.19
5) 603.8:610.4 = 1.46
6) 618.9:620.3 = 1.16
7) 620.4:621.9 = 1.15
